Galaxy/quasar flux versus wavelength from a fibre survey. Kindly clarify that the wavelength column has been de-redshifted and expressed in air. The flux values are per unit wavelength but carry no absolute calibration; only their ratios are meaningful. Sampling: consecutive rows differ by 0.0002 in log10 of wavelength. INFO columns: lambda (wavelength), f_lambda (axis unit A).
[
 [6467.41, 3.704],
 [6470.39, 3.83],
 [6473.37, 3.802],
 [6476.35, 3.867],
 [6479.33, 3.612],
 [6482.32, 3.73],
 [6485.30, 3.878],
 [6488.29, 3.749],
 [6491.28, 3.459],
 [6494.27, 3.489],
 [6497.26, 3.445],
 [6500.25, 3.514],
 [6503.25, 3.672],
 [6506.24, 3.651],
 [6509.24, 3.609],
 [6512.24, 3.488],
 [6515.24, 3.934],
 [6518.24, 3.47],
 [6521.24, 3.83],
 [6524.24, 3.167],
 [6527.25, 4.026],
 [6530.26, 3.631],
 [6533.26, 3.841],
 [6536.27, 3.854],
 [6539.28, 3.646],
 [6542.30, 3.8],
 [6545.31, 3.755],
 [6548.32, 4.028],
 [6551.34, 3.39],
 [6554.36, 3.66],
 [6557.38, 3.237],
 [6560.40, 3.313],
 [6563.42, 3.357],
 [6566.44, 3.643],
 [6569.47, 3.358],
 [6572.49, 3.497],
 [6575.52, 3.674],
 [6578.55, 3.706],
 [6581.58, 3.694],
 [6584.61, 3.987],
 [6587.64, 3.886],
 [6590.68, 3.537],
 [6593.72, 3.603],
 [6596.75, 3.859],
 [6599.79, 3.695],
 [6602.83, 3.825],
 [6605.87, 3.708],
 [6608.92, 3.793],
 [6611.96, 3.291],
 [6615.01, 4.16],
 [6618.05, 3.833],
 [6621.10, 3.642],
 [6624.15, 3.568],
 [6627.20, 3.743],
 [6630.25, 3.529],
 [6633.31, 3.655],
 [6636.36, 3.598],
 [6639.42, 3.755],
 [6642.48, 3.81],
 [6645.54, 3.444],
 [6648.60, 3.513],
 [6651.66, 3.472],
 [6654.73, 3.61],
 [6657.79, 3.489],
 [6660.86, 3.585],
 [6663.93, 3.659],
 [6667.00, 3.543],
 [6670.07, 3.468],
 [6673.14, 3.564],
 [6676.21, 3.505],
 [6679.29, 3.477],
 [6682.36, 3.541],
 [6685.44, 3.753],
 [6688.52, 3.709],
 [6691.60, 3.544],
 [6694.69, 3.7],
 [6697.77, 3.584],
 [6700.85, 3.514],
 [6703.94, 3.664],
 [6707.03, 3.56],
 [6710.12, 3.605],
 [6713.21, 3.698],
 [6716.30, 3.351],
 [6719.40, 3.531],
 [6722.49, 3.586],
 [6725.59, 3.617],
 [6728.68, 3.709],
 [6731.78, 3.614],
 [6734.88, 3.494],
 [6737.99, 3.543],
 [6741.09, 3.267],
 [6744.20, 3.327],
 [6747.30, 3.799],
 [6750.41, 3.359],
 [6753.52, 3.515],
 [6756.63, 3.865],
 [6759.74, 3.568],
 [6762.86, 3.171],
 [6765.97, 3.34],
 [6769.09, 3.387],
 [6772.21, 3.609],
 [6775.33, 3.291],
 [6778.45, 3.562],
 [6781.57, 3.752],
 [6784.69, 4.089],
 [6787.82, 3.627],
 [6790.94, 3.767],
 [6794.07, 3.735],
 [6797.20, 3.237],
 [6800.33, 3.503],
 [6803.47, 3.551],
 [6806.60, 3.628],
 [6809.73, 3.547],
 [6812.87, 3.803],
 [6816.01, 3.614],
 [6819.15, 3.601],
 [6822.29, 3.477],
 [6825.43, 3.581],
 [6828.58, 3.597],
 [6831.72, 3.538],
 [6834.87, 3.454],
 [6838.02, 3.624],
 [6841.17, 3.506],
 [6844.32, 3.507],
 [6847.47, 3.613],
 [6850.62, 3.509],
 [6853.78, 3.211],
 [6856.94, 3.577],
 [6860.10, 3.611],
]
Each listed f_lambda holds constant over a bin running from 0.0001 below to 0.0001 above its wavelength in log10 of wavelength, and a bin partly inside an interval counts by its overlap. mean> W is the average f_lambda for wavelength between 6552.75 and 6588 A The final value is 3.57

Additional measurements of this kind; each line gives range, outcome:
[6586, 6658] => 3.67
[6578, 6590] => 3.81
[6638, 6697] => 3.59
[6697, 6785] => 3.54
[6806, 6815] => 3.66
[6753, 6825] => 3.58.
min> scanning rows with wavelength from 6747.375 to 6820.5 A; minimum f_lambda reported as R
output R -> 3.171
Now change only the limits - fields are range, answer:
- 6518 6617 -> 3.167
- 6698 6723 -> 3.351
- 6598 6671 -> 3.291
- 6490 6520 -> 3.445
